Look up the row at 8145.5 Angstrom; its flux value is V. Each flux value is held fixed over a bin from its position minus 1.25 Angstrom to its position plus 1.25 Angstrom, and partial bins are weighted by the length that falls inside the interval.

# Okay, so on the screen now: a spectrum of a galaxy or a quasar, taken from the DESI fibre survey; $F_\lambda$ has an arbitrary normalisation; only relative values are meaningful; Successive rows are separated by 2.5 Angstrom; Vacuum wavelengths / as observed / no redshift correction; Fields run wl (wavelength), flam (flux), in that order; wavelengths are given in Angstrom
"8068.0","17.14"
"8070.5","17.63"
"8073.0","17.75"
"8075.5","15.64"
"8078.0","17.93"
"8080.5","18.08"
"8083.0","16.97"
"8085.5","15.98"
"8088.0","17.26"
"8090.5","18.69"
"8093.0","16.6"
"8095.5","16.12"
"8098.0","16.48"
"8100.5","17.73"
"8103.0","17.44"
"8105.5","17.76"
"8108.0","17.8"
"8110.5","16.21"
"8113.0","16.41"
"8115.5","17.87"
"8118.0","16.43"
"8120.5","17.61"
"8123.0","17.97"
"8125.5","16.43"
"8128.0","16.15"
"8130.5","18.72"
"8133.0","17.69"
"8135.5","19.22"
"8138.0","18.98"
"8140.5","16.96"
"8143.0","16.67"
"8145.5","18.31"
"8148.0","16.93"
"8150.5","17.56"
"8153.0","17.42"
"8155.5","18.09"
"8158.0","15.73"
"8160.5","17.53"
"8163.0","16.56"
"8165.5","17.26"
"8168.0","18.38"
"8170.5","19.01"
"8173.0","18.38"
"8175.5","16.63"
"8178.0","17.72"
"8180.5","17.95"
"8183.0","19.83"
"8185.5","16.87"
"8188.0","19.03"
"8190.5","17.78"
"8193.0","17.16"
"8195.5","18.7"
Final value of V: 18.31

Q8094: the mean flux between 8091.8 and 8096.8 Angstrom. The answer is 16.4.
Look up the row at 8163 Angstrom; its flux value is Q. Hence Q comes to 16.56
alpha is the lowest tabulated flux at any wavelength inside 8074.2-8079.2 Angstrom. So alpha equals 15.64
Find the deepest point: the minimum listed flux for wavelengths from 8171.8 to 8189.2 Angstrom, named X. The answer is 16.63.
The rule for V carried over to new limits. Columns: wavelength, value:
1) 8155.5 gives 18.09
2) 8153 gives 17.42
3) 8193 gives 17.16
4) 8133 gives 17.69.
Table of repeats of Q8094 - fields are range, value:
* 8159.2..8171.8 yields 17.7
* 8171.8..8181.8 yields 17.7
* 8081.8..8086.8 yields 16.5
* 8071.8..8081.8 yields 17.3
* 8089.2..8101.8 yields 17.1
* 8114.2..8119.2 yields 17.1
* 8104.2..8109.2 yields 17.8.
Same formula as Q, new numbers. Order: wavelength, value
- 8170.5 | 19.01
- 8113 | 16.41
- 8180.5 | 17.95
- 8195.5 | 18.7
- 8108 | 17.8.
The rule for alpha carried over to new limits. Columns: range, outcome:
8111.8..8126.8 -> 16.41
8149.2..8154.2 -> 17.42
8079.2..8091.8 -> 15.98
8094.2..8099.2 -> 16.12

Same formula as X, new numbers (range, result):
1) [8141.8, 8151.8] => 16.67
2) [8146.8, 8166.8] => 15.73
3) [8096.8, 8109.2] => 16.48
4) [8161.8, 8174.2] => 16.56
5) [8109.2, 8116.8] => 16.21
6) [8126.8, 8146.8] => 16.15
